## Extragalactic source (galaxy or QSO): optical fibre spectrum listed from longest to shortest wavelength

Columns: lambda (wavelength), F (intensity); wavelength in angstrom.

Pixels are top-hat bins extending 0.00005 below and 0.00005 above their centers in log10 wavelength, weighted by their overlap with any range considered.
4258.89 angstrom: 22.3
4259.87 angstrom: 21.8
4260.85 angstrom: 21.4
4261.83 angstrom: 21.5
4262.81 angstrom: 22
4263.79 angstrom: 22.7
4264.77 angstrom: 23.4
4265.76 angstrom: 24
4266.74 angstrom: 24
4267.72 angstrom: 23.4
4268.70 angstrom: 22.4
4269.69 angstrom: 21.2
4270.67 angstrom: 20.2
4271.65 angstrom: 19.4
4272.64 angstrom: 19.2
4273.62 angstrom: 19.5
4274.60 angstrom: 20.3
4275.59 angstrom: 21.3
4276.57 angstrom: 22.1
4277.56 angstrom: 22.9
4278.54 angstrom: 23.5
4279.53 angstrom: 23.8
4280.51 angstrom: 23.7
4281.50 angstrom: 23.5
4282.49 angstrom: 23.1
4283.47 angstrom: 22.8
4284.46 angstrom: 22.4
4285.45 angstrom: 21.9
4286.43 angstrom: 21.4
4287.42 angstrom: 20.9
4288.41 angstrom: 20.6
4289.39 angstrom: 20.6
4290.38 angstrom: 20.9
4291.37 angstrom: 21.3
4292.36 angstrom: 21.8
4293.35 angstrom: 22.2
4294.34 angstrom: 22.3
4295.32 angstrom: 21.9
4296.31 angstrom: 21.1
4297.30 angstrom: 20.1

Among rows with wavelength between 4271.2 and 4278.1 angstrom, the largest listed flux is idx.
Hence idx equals 22.9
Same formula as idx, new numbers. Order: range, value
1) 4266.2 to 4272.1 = 24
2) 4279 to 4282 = 23.8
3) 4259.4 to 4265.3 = 23.4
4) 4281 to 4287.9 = 23.5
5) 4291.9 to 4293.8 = 22.2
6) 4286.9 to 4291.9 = 21.3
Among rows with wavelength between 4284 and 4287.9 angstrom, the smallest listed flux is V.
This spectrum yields 20.9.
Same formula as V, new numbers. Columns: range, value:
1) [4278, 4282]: 23.5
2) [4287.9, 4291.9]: 20.6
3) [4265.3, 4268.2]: 23.4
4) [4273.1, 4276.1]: 19.5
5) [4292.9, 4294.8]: 22.2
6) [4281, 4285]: 22.4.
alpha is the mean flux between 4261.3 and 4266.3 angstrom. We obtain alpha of 22.7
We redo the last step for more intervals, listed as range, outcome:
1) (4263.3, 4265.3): 23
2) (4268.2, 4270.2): 21.8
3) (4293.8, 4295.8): 22.2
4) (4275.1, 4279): 22.5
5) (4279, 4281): 23.8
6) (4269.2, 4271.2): 20.7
